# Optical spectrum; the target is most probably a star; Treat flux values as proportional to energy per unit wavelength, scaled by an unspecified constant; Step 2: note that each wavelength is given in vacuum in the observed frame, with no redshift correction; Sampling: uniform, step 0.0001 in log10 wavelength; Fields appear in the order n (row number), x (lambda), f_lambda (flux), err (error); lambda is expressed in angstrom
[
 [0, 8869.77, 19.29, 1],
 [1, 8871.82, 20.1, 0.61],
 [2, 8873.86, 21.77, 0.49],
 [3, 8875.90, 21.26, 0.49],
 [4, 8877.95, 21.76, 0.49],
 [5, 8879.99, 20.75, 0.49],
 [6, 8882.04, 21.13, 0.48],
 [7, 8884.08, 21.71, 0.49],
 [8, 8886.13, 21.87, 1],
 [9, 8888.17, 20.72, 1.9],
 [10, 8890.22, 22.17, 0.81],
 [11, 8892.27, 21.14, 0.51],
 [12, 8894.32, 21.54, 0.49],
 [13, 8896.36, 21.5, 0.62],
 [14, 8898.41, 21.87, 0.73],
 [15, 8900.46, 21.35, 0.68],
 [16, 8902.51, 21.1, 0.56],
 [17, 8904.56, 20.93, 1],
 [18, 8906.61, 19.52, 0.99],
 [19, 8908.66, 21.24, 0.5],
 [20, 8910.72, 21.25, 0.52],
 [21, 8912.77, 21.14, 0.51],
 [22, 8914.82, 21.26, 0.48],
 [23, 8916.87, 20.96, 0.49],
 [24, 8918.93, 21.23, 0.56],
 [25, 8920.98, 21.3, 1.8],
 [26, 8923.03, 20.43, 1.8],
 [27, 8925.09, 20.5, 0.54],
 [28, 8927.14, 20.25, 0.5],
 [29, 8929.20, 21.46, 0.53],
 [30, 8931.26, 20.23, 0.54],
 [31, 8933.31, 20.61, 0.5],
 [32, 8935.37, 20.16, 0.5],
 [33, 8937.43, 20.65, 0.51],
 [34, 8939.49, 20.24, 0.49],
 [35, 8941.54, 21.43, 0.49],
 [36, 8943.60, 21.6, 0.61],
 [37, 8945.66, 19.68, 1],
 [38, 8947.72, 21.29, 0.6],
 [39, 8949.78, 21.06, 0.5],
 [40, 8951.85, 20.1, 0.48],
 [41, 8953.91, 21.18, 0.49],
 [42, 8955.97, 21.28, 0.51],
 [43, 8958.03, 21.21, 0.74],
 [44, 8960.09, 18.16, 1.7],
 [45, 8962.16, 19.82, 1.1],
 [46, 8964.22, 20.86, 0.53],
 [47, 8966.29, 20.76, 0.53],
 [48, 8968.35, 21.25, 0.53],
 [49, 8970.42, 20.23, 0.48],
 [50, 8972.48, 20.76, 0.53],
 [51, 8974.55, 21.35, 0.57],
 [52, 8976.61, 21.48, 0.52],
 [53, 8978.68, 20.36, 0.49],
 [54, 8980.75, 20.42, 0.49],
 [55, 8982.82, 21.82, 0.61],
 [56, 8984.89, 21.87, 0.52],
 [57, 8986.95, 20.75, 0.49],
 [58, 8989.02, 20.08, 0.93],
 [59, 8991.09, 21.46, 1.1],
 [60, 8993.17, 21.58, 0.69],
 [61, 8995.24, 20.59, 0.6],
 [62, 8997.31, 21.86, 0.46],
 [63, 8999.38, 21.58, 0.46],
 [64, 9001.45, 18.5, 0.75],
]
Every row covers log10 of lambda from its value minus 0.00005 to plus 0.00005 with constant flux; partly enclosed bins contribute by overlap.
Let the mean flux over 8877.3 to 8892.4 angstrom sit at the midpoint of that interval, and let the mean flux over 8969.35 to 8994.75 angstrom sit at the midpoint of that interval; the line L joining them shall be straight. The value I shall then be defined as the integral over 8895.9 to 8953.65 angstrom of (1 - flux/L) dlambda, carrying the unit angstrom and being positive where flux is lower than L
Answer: 1.0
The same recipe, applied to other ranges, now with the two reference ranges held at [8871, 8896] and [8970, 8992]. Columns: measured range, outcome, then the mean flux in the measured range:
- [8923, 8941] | 0.54 angstrom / 20.5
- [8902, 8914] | 0.22 angstrom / 20.9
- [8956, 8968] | 0.42 angstrom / 20.3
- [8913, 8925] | 0.12 angstrom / 21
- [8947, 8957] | 0.06 angstrom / 21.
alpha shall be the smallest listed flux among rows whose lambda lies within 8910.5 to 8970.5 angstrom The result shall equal 18.16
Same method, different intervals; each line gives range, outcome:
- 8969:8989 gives 20.23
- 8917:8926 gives 20.43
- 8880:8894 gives 20.72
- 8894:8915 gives 19.52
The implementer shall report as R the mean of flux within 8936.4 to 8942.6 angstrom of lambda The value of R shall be 20.8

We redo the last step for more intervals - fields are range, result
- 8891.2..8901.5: 21.5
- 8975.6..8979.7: 20.9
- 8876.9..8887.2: 21.4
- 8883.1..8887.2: 21.8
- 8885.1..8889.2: 21.3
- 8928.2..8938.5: 20.6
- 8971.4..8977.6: 21.2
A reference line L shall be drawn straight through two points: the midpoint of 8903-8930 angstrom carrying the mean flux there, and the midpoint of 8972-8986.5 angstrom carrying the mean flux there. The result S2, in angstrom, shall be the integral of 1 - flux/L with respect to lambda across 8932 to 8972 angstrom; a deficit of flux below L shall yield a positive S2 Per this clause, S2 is 0.8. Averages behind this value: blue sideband 20.9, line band 20.6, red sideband 21.2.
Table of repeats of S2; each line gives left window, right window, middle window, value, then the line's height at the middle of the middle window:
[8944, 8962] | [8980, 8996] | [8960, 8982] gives 0.2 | 20.8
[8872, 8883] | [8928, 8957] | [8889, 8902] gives -0.3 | 21.1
